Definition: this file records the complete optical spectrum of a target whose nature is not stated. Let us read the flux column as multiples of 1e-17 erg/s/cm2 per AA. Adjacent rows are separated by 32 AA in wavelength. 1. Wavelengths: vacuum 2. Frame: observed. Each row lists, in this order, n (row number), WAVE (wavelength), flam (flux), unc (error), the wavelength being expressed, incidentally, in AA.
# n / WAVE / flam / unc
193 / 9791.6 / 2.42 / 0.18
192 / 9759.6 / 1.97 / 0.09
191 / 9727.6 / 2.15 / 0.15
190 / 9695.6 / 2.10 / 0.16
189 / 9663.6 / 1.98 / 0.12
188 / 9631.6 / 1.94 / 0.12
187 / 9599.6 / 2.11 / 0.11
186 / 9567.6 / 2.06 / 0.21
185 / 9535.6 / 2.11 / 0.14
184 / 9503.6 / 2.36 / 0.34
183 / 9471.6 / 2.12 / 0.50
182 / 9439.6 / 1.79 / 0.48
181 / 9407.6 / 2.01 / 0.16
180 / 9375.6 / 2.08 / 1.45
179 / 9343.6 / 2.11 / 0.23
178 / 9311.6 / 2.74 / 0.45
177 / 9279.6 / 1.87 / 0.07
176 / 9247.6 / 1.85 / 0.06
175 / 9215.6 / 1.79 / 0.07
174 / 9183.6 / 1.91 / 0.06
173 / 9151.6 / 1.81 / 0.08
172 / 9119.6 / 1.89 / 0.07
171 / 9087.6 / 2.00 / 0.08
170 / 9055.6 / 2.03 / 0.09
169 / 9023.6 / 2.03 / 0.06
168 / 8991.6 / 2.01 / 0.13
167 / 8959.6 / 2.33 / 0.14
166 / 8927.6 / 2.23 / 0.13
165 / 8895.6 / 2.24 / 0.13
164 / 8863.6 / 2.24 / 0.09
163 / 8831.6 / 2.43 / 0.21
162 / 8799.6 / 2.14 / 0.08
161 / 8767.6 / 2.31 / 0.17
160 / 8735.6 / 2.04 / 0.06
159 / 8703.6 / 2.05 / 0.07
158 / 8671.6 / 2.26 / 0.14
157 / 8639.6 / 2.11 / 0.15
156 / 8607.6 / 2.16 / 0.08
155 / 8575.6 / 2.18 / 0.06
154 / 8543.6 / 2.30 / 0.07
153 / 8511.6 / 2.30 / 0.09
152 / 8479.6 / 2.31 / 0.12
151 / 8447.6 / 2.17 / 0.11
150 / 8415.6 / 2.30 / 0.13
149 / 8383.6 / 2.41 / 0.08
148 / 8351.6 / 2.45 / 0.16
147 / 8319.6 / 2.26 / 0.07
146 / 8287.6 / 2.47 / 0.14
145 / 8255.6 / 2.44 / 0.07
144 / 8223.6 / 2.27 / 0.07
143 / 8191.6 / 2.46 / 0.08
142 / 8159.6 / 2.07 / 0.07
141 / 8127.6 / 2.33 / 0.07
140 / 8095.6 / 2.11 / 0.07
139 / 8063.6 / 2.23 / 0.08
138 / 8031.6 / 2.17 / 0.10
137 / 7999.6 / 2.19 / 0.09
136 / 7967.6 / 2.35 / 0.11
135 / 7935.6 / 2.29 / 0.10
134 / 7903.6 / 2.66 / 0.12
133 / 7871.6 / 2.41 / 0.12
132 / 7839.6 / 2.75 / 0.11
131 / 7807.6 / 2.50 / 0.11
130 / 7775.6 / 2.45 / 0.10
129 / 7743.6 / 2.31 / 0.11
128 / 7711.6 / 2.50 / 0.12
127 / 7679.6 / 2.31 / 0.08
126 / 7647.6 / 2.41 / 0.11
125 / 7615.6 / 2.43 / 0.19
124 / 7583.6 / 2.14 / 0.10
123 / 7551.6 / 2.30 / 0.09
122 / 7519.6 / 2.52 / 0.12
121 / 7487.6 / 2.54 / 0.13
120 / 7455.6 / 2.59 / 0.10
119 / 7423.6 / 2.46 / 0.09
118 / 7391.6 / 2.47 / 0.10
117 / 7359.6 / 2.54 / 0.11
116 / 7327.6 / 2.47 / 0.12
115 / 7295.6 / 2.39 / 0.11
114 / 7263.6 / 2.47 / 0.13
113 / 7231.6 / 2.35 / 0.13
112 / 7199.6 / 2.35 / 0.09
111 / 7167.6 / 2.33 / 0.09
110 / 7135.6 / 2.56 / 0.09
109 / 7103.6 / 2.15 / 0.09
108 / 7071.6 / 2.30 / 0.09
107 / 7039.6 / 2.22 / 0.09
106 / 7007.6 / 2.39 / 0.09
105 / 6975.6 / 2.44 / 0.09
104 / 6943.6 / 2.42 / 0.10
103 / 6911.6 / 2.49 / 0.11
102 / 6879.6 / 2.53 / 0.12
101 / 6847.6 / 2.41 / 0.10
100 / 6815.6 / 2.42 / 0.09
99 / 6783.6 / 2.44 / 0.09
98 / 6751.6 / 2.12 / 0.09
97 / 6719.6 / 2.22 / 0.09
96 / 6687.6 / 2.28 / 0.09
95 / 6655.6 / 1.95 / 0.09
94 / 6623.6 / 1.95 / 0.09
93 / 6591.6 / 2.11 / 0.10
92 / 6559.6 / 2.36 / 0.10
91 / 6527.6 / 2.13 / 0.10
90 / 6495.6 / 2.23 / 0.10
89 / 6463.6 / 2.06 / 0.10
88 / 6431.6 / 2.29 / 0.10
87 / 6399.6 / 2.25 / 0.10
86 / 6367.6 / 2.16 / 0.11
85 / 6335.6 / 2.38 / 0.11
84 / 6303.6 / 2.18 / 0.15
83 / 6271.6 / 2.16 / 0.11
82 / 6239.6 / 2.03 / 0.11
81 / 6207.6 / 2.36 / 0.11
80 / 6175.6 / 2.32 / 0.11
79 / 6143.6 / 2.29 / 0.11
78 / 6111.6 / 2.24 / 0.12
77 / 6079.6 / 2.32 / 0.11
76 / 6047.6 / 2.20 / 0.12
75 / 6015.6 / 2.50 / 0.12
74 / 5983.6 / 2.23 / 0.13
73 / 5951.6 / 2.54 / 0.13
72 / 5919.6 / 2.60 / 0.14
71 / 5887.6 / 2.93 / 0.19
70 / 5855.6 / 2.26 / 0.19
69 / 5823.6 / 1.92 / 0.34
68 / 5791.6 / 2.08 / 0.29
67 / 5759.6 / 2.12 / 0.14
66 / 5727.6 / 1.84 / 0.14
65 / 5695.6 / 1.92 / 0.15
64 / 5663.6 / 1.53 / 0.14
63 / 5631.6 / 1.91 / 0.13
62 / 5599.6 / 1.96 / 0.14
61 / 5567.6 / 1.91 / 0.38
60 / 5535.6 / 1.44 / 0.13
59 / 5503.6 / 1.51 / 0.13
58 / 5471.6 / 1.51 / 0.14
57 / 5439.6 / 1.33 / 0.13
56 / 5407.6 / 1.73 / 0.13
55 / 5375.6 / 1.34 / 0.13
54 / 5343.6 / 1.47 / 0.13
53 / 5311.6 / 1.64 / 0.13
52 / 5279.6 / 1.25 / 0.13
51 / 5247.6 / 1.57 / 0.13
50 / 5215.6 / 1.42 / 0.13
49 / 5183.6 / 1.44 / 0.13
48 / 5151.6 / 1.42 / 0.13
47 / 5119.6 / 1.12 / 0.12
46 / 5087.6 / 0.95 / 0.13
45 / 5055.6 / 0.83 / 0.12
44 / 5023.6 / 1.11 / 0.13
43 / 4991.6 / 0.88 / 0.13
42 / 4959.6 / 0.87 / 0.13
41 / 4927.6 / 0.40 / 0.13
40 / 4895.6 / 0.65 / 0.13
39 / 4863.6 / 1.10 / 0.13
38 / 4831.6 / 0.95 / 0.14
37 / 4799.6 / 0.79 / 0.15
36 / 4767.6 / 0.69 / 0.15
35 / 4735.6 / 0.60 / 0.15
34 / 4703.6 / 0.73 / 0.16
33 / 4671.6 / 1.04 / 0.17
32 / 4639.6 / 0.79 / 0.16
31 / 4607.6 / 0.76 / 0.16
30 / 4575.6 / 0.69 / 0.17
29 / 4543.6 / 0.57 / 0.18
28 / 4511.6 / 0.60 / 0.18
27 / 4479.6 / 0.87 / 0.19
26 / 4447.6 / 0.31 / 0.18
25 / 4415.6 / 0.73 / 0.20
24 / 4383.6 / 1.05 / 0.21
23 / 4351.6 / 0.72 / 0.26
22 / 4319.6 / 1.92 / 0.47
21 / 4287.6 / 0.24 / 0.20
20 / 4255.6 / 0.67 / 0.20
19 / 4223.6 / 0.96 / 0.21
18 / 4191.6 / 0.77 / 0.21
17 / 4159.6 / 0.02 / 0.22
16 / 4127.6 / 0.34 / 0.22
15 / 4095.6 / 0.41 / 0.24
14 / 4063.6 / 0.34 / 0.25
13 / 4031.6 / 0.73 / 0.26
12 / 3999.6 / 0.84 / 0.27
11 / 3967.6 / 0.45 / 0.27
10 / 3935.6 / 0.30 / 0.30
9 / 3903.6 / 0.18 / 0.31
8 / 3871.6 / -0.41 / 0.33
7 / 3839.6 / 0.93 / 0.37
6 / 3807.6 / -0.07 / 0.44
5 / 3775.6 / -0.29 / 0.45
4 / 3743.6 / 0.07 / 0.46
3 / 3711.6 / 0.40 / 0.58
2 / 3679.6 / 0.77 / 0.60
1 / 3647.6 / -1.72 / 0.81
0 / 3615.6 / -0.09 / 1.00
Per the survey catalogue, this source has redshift 0.284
